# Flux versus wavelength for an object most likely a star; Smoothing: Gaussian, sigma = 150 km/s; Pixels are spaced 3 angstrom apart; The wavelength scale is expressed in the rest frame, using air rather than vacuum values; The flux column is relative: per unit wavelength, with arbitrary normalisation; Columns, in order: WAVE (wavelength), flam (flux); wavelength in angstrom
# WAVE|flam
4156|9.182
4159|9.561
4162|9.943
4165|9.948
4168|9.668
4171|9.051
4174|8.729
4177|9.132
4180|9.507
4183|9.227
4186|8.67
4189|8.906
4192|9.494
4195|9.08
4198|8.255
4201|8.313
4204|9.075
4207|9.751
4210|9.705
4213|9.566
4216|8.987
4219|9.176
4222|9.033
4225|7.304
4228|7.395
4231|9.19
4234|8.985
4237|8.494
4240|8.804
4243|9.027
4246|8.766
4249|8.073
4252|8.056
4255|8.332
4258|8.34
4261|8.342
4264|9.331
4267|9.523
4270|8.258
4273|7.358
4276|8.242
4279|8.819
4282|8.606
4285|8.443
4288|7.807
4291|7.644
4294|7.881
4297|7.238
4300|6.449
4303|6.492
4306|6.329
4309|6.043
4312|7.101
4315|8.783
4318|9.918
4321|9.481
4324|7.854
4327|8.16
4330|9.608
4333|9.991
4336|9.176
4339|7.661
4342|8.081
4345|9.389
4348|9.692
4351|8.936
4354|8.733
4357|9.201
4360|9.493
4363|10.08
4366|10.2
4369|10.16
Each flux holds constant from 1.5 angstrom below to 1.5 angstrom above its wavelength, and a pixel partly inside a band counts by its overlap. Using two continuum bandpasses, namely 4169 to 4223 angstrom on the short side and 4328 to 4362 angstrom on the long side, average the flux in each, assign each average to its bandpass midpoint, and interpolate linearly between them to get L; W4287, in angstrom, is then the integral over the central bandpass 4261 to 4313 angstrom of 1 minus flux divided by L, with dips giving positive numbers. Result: 7.6 angstrom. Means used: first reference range 9.1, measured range 7.76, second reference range 9.09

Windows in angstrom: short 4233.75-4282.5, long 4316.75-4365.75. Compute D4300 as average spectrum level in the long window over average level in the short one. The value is 1.07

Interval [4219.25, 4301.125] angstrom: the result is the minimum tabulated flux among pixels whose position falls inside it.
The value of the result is 6.449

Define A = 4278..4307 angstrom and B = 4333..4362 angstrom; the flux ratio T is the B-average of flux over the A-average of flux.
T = 1.2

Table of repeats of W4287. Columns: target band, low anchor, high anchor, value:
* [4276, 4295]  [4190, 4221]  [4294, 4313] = -2.8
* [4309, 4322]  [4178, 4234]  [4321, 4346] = 0.5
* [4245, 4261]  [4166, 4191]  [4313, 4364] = 1.4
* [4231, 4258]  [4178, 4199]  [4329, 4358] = 1.3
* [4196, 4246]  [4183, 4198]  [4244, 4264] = -0.6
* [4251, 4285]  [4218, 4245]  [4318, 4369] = 1.2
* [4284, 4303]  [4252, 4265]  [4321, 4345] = 2.5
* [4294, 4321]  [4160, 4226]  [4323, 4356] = 4.5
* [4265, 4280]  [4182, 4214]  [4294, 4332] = -0.3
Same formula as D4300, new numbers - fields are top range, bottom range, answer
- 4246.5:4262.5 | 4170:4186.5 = 0.91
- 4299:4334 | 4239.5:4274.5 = 0.94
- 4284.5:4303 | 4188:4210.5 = 0.82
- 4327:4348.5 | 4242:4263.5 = 1.06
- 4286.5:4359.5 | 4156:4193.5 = 0.89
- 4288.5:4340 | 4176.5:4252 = 0.90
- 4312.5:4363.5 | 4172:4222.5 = 0.99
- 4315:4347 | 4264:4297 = 1.08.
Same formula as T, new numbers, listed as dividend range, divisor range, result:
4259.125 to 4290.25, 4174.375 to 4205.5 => 0.94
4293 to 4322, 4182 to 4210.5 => 0.84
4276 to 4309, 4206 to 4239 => 0.85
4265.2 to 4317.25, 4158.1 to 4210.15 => 0.84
